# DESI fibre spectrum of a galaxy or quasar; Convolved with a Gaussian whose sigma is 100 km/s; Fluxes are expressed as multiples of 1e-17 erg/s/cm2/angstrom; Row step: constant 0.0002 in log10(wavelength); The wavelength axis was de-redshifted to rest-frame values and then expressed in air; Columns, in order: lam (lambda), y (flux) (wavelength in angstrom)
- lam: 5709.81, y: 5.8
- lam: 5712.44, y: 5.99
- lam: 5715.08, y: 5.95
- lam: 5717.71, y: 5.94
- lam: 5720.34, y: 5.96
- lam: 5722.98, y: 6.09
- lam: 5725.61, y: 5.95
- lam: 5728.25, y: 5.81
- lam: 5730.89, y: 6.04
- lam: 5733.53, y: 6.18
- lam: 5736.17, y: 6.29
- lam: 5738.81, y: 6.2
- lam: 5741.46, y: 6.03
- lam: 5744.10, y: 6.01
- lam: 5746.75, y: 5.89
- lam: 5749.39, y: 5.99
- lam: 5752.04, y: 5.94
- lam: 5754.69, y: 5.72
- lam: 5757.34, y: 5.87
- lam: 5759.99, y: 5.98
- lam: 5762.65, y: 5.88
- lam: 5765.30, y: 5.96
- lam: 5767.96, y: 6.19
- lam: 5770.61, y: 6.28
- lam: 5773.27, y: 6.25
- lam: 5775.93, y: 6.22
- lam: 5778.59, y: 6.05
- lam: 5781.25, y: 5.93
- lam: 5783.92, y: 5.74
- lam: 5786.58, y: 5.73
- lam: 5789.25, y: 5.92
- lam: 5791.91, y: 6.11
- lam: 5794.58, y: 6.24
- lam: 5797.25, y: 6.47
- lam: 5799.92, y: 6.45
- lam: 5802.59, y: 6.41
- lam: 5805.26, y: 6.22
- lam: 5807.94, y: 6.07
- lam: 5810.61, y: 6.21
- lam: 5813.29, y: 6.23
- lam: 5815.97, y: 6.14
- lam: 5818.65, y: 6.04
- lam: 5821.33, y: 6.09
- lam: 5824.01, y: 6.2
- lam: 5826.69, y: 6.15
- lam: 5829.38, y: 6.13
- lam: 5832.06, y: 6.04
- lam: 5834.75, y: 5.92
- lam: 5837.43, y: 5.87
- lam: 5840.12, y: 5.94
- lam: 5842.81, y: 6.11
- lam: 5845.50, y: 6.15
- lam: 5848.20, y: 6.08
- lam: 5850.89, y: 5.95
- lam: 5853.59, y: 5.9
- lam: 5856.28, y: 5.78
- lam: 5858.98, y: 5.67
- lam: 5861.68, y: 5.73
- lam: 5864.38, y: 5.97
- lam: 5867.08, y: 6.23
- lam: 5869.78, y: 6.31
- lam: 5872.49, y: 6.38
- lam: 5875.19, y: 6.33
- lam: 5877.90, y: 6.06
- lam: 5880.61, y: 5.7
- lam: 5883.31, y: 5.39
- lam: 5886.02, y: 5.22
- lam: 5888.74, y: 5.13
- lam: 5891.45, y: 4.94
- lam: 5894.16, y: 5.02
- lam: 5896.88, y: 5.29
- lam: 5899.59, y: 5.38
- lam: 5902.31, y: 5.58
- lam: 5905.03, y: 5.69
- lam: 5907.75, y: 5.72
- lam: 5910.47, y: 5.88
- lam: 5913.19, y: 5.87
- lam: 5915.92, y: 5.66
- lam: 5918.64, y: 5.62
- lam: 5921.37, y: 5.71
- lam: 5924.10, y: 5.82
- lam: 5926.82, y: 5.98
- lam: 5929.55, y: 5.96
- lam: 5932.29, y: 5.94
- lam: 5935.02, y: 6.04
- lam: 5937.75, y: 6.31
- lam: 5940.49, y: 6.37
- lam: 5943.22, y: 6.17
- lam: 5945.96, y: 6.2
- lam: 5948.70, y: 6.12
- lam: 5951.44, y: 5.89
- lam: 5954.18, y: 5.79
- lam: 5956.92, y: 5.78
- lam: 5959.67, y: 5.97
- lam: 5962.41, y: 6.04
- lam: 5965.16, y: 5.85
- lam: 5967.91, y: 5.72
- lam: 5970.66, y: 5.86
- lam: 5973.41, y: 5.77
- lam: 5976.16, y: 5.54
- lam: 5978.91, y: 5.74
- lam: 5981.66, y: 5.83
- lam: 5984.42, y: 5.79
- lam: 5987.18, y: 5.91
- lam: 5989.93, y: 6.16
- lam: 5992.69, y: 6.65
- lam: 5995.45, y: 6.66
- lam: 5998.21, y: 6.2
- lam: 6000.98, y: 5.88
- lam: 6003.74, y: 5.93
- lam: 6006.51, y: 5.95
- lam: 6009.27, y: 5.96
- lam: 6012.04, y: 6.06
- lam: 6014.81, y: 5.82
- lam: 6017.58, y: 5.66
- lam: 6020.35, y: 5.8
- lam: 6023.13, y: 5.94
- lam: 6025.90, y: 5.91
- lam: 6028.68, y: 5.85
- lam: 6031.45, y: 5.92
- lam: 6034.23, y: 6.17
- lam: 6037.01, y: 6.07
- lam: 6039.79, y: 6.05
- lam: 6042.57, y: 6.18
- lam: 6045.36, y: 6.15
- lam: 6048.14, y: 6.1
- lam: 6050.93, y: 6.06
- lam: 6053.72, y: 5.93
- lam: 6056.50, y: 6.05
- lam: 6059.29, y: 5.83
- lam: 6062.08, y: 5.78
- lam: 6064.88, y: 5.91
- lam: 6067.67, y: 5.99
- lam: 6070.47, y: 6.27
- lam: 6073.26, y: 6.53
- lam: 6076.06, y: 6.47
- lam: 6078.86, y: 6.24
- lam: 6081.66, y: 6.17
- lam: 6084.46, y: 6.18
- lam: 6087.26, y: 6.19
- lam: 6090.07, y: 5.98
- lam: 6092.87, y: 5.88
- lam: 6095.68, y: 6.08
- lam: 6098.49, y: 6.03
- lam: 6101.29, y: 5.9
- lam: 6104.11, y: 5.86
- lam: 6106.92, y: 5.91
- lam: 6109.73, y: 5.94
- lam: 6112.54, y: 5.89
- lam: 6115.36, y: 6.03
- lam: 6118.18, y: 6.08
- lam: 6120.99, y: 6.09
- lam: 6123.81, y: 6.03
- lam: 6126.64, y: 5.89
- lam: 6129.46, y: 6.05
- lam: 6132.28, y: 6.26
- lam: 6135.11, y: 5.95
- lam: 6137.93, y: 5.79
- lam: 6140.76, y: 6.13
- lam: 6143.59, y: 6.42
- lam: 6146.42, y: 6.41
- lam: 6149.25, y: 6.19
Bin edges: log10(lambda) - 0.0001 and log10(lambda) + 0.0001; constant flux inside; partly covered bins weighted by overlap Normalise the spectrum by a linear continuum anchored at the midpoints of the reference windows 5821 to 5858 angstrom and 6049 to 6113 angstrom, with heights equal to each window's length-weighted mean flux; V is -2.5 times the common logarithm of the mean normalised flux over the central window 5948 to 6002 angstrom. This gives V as 0.01 mag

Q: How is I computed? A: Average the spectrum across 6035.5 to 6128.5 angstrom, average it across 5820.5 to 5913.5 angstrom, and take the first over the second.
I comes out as 1.0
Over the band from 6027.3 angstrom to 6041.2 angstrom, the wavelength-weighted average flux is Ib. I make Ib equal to 6.02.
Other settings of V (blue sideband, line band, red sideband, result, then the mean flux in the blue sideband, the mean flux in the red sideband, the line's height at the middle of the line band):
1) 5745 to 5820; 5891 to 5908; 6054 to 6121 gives 0.13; 6.08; 6.05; 6.07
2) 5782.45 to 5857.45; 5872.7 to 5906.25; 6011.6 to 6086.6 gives 0.11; 6.08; 6.04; 6.07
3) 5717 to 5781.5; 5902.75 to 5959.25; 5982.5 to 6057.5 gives 0.02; 6.03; 6.03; 6.03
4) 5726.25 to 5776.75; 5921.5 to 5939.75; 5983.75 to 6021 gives 0.01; 6.04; 6.04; 6.04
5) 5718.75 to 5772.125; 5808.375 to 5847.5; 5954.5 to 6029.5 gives -0.02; 6.01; 5.93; 5.99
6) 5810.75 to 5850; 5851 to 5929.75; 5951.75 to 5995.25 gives 0.05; 6.08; 5.91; 6.01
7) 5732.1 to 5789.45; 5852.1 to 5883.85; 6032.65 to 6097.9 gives 0.01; 6.01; 6.1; 6.04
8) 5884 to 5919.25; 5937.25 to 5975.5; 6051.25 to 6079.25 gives -0.06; 5.46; 6.09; 5.67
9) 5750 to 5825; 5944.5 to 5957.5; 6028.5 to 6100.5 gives 0.02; 6.09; 6.08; 6.09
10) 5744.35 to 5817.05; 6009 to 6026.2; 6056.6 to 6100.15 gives 0.04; 6.08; 6.1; 6.09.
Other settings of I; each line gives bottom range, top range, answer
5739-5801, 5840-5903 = 0.95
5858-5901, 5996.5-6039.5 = 1.05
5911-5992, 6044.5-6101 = 1.03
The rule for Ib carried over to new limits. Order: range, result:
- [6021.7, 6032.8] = 5.9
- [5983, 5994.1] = 6.13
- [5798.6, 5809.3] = 6.29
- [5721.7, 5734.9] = 6.02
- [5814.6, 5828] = 6.12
